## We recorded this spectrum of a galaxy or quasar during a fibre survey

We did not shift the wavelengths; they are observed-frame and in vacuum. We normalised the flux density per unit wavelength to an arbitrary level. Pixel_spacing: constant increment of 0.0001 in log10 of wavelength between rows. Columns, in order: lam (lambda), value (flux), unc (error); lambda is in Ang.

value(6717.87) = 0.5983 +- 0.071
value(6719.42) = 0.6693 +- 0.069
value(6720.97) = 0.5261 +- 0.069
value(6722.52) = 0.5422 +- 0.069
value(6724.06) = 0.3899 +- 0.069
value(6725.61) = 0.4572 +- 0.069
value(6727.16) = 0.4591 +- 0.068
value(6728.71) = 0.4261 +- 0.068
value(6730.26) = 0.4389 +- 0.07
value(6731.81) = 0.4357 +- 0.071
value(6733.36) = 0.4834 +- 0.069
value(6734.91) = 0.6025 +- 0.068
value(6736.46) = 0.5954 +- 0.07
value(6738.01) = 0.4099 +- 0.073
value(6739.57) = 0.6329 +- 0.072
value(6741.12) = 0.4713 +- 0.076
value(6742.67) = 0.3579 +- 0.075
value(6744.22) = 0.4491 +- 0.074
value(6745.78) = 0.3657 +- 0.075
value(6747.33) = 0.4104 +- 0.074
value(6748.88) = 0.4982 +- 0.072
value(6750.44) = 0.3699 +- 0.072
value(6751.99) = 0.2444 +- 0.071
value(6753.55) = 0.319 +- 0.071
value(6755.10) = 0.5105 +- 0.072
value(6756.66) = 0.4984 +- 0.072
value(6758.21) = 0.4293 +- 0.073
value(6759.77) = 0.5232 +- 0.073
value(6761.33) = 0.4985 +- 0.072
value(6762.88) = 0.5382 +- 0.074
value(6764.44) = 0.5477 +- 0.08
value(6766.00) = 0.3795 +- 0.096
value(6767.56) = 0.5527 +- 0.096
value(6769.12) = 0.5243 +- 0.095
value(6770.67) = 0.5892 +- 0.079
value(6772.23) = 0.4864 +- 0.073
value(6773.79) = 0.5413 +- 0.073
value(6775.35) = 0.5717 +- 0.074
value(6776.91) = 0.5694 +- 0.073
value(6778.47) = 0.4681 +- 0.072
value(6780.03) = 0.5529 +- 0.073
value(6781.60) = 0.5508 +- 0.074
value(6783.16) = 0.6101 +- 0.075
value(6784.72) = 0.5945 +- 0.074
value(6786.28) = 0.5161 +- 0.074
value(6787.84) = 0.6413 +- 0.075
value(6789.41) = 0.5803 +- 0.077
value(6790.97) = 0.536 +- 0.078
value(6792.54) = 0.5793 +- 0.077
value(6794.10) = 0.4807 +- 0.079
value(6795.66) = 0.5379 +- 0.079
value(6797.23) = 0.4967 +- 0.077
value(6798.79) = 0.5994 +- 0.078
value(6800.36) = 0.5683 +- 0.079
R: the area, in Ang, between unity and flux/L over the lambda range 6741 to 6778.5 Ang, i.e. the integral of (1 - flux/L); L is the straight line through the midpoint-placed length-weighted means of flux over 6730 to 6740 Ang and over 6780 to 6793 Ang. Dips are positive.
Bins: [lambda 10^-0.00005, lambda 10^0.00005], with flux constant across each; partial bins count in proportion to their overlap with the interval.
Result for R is 5.2 Ang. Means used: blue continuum 0.514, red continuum 0.574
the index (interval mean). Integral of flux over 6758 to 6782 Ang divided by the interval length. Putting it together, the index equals 0.522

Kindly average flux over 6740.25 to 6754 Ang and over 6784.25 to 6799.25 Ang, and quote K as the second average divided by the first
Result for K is 1.4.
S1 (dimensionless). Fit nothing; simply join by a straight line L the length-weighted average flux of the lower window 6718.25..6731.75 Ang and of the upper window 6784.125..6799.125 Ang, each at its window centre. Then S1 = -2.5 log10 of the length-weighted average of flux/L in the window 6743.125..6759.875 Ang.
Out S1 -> 0.24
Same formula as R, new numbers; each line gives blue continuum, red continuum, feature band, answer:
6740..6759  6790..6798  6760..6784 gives -3.1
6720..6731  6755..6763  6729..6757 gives 1.9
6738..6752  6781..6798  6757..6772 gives -0.7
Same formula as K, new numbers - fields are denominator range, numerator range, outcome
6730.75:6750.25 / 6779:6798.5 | 1.18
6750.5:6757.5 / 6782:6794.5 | 1.46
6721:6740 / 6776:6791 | 1.15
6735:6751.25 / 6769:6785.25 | 1.19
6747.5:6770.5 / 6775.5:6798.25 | 1.20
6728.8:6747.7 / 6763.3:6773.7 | 1.10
